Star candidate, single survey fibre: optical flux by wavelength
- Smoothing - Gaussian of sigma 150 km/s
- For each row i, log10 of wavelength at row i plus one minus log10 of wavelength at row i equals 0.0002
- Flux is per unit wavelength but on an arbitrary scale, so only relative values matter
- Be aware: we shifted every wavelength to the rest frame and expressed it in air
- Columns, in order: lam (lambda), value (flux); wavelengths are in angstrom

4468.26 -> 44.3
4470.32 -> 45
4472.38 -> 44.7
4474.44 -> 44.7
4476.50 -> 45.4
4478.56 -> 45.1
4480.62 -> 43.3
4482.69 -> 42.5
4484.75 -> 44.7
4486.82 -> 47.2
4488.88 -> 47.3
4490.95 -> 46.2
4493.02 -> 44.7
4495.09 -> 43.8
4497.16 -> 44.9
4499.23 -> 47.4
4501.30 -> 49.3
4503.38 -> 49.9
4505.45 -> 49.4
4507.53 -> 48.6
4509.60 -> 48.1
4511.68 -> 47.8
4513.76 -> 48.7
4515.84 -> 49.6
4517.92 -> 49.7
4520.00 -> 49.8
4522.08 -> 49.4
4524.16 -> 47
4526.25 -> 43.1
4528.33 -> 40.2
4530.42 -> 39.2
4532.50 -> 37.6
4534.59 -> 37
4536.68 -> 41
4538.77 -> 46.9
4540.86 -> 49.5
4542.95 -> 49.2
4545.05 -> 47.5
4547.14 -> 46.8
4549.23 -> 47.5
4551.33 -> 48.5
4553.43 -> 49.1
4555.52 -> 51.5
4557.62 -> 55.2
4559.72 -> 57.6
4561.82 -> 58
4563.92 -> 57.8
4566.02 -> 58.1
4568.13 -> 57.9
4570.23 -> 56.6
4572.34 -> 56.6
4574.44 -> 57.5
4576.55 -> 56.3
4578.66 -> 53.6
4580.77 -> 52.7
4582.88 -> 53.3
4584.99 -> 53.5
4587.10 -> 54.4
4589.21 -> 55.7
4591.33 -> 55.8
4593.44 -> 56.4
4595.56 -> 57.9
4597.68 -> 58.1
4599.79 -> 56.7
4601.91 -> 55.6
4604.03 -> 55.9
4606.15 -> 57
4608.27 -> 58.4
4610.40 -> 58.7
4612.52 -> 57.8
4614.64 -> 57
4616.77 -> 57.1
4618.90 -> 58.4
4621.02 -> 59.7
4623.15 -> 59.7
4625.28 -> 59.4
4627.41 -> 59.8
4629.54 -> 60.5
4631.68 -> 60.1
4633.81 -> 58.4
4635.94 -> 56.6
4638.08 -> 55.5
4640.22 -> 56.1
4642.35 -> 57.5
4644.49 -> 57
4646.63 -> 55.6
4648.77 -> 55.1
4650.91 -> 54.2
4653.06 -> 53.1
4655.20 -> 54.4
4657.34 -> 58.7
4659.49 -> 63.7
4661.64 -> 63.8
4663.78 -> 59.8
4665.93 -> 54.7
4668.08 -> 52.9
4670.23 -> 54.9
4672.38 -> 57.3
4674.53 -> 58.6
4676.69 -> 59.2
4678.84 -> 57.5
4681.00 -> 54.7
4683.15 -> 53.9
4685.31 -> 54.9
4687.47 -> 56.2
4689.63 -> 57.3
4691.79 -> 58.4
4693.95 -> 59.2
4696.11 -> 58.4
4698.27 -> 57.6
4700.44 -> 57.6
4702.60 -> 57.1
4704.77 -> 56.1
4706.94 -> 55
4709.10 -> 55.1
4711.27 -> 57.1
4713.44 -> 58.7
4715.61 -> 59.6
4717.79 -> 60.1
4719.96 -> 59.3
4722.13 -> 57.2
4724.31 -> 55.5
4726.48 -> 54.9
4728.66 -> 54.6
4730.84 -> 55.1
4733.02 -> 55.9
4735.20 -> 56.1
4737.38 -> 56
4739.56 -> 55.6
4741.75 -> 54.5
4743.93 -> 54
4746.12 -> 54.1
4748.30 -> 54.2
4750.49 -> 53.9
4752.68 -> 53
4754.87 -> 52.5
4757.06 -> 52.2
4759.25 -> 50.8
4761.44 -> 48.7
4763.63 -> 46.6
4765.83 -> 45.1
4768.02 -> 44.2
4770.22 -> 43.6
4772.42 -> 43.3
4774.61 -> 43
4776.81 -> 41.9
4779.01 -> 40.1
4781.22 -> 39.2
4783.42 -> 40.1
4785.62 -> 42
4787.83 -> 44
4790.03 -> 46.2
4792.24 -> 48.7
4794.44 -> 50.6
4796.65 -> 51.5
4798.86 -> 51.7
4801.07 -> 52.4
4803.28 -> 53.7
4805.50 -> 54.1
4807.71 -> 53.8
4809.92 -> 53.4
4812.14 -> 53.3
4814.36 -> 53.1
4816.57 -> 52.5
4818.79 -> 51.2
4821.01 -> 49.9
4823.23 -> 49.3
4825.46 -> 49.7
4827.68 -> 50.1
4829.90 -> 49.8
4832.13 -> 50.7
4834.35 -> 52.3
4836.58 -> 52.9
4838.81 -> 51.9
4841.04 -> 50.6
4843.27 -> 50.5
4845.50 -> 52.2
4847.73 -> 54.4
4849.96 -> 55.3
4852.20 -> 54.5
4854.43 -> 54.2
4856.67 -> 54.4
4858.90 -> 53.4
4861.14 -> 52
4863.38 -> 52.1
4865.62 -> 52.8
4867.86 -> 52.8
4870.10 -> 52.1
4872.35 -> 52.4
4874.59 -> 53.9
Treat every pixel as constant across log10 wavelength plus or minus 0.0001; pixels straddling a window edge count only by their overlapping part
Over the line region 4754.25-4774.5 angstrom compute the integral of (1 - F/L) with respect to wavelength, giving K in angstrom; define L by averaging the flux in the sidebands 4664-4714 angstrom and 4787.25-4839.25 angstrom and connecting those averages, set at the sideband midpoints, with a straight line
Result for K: 2.4 angstrom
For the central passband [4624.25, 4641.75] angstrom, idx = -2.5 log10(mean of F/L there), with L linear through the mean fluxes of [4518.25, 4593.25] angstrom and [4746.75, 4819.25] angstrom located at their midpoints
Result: -0.17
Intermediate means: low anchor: 50.7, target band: 58.3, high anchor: 48.6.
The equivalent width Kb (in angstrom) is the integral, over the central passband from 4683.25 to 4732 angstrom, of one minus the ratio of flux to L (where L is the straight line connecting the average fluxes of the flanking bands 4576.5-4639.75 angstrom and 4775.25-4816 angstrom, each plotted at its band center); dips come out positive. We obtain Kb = -4.3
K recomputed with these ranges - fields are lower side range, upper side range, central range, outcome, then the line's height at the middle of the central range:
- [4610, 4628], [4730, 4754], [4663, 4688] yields 0.29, 56.8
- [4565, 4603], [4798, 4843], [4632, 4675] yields -1.75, 54.7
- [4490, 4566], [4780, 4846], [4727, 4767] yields -2.77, 49.5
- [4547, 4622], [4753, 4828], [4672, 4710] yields -3.68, 51.9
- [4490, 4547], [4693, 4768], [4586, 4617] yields -4.54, 49.6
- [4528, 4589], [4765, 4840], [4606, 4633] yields -4.54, 50.3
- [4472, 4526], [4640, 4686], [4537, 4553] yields 0.62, 49.6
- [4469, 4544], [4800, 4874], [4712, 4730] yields -2.66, 50.1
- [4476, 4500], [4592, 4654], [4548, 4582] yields -1.61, 52.1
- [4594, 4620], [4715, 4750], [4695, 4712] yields -0.14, 56.3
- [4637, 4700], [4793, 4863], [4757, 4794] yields 6.33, 53.8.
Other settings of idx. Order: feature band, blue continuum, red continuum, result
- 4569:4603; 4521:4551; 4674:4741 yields -0.16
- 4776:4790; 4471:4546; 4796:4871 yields 0.23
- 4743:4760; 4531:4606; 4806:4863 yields -0.02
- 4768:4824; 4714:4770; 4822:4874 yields 0.10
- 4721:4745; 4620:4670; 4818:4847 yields -0.02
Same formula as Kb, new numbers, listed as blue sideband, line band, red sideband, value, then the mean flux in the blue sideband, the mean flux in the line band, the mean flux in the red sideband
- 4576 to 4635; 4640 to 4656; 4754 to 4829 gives -0.1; 57.1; 55.4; 48.3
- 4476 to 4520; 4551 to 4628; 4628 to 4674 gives -4.8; 46.9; 56.4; 57.2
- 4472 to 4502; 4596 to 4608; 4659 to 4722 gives -1.1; 45.4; 56.9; 57.5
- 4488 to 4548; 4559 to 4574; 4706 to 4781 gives -3.2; 46.2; 57.5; 52.2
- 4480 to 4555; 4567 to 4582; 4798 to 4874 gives -2.7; 46.2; 55.8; 52.4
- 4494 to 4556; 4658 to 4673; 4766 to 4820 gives -3.5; 46.6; 58.2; 47.8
